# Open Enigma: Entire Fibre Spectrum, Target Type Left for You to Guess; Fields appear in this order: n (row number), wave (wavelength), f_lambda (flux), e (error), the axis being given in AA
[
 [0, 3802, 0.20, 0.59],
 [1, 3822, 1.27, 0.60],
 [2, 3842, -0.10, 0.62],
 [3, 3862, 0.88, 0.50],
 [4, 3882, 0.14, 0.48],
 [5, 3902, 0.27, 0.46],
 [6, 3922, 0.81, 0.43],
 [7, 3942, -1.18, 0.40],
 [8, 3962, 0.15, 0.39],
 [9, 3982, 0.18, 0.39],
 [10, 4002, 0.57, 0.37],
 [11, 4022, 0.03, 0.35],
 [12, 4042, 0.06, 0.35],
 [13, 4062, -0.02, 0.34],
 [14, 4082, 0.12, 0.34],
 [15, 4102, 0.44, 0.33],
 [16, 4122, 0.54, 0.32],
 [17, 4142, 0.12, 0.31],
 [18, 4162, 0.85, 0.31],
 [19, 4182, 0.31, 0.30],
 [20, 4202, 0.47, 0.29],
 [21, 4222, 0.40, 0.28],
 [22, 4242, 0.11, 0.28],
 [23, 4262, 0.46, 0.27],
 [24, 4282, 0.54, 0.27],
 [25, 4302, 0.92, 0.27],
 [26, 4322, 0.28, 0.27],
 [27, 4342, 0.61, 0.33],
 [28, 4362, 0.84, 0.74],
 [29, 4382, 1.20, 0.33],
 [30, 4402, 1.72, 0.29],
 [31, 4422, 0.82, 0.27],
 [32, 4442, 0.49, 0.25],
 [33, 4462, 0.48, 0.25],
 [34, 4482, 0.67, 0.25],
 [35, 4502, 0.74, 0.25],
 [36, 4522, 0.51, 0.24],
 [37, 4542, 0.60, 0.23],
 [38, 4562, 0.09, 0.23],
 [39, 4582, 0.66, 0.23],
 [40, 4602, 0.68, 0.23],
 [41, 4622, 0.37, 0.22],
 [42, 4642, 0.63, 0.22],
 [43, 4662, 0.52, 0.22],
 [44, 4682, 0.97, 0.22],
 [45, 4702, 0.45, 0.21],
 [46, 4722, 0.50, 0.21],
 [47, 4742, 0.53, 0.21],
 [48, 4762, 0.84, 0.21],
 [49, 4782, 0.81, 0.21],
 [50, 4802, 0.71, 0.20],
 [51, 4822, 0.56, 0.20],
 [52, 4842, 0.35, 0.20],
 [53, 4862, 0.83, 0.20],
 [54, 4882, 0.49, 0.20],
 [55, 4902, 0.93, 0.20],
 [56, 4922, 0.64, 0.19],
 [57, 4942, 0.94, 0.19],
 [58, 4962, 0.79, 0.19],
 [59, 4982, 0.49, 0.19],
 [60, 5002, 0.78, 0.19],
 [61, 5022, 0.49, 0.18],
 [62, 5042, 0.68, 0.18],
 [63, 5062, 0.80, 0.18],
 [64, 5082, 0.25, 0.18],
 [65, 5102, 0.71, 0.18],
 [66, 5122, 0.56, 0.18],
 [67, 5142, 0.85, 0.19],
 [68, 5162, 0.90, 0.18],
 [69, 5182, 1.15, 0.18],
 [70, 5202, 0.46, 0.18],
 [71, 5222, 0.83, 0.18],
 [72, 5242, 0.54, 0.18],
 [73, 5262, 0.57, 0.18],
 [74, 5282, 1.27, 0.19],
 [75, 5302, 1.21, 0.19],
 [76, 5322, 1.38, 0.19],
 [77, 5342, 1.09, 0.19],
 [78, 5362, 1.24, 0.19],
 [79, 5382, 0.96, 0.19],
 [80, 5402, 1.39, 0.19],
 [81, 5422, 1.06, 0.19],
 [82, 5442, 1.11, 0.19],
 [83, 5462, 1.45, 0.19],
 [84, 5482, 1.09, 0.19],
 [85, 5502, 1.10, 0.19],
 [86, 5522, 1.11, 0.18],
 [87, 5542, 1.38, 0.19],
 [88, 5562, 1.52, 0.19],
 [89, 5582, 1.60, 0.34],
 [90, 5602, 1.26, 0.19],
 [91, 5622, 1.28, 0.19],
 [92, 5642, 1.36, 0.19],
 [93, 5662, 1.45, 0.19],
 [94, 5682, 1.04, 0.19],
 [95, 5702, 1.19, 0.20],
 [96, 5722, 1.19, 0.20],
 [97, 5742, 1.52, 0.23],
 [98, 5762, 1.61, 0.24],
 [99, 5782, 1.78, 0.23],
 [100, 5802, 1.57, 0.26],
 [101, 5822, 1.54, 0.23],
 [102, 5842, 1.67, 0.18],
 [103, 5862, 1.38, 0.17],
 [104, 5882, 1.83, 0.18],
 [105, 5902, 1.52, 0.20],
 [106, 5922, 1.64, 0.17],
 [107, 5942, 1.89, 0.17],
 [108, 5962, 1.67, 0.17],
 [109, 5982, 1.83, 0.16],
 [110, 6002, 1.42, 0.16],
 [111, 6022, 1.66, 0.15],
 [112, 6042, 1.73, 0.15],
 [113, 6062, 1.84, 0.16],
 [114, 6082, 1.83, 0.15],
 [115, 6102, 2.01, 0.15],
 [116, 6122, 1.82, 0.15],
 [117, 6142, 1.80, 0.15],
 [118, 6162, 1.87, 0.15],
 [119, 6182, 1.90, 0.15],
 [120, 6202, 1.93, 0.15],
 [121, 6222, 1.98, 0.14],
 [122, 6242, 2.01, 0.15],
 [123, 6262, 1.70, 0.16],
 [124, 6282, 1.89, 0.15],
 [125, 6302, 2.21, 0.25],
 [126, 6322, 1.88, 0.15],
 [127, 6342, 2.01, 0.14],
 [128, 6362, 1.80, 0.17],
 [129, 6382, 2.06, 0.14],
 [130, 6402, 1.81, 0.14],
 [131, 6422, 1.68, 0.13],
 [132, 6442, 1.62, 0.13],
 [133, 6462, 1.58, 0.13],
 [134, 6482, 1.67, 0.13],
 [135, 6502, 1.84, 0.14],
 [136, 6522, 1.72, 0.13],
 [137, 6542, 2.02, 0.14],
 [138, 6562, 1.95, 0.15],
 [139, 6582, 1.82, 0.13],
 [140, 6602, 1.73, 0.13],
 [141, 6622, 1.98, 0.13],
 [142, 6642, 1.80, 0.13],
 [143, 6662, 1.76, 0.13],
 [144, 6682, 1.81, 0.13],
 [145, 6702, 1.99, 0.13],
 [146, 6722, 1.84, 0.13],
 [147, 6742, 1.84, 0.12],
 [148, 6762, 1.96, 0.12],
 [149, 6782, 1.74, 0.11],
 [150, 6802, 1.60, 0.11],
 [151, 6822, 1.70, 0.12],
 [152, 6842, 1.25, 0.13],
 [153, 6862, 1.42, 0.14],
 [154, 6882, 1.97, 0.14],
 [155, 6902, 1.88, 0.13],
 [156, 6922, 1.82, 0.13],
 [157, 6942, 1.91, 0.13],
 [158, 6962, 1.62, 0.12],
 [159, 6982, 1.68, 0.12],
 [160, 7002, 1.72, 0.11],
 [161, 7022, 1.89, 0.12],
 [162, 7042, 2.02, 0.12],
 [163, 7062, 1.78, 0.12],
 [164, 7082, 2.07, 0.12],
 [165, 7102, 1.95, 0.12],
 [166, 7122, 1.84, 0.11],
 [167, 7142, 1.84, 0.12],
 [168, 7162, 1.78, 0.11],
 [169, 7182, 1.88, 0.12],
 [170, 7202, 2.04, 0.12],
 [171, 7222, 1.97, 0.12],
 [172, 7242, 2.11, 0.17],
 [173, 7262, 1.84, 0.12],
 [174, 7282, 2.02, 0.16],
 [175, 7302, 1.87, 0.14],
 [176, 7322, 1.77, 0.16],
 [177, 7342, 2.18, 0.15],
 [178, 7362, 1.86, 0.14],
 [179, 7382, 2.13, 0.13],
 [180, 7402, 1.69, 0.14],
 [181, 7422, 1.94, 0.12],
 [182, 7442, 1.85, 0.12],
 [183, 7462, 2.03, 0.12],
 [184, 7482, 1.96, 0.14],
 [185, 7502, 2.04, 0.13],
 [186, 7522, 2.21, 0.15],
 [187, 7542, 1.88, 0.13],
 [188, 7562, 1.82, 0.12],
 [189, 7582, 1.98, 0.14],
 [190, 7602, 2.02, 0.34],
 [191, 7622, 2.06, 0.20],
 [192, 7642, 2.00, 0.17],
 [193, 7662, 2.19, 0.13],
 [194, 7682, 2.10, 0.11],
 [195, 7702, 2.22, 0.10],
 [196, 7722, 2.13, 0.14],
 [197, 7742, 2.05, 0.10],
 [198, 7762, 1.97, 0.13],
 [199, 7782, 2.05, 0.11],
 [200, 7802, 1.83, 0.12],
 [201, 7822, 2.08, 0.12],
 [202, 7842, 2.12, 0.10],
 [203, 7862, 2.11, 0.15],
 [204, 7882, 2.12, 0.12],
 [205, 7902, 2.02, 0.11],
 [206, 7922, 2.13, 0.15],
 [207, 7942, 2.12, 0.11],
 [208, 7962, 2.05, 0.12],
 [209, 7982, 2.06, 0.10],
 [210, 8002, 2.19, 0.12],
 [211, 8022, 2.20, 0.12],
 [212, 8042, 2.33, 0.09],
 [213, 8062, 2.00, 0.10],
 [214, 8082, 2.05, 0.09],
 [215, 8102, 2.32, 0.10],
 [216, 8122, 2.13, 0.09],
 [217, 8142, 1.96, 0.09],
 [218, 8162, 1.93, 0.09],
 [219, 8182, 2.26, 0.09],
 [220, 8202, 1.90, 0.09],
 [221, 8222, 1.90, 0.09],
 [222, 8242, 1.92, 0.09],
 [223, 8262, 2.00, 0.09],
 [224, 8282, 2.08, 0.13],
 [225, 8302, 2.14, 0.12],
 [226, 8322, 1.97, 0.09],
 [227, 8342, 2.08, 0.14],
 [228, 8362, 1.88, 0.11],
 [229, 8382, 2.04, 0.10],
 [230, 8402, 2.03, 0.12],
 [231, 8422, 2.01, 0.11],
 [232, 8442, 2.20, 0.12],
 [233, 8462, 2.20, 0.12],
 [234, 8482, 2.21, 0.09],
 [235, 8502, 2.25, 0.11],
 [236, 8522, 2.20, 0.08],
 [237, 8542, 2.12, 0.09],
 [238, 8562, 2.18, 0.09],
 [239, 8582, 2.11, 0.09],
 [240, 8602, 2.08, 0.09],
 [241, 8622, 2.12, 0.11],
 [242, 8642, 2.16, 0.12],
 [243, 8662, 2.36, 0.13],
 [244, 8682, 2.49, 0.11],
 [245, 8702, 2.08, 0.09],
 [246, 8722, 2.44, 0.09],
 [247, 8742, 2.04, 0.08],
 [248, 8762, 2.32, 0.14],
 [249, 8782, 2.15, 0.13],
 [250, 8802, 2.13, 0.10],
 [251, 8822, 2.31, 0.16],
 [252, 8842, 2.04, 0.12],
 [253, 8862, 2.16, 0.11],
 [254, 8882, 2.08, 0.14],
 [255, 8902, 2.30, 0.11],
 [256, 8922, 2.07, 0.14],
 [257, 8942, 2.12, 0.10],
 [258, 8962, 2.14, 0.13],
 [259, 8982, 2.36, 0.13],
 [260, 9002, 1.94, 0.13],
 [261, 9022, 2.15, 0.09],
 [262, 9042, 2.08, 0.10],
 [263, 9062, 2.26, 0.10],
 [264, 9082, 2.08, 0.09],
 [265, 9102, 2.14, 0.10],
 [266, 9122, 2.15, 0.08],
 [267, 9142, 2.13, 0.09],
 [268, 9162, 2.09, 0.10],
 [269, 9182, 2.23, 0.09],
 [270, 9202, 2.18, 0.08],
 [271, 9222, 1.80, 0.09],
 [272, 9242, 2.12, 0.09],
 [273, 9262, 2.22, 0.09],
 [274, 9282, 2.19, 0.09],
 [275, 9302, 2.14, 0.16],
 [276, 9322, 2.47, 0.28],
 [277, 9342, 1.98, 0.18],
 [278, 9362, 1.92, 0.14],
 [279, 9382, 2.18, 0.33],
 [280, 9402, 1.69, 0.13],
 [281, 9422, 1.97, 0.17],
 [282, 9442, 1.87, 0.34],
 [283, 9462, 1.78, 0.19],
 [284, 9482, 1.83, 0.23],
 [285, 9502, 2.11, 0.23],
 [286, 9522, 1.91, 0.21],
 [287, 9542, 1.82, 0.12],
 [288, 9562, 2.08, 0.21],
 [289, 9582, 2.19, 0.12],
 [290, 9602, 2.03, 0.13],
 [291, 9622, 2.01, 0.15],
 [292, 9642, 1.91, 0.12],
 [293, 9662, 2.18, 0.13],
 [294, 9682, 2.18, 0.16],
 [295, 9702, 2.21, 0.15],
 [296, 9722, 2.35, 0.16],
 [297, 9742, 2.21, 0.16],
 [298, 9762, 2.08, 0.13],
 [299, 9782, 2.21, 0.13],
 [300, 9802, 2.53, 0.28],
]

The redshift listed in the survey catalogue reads 0.32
